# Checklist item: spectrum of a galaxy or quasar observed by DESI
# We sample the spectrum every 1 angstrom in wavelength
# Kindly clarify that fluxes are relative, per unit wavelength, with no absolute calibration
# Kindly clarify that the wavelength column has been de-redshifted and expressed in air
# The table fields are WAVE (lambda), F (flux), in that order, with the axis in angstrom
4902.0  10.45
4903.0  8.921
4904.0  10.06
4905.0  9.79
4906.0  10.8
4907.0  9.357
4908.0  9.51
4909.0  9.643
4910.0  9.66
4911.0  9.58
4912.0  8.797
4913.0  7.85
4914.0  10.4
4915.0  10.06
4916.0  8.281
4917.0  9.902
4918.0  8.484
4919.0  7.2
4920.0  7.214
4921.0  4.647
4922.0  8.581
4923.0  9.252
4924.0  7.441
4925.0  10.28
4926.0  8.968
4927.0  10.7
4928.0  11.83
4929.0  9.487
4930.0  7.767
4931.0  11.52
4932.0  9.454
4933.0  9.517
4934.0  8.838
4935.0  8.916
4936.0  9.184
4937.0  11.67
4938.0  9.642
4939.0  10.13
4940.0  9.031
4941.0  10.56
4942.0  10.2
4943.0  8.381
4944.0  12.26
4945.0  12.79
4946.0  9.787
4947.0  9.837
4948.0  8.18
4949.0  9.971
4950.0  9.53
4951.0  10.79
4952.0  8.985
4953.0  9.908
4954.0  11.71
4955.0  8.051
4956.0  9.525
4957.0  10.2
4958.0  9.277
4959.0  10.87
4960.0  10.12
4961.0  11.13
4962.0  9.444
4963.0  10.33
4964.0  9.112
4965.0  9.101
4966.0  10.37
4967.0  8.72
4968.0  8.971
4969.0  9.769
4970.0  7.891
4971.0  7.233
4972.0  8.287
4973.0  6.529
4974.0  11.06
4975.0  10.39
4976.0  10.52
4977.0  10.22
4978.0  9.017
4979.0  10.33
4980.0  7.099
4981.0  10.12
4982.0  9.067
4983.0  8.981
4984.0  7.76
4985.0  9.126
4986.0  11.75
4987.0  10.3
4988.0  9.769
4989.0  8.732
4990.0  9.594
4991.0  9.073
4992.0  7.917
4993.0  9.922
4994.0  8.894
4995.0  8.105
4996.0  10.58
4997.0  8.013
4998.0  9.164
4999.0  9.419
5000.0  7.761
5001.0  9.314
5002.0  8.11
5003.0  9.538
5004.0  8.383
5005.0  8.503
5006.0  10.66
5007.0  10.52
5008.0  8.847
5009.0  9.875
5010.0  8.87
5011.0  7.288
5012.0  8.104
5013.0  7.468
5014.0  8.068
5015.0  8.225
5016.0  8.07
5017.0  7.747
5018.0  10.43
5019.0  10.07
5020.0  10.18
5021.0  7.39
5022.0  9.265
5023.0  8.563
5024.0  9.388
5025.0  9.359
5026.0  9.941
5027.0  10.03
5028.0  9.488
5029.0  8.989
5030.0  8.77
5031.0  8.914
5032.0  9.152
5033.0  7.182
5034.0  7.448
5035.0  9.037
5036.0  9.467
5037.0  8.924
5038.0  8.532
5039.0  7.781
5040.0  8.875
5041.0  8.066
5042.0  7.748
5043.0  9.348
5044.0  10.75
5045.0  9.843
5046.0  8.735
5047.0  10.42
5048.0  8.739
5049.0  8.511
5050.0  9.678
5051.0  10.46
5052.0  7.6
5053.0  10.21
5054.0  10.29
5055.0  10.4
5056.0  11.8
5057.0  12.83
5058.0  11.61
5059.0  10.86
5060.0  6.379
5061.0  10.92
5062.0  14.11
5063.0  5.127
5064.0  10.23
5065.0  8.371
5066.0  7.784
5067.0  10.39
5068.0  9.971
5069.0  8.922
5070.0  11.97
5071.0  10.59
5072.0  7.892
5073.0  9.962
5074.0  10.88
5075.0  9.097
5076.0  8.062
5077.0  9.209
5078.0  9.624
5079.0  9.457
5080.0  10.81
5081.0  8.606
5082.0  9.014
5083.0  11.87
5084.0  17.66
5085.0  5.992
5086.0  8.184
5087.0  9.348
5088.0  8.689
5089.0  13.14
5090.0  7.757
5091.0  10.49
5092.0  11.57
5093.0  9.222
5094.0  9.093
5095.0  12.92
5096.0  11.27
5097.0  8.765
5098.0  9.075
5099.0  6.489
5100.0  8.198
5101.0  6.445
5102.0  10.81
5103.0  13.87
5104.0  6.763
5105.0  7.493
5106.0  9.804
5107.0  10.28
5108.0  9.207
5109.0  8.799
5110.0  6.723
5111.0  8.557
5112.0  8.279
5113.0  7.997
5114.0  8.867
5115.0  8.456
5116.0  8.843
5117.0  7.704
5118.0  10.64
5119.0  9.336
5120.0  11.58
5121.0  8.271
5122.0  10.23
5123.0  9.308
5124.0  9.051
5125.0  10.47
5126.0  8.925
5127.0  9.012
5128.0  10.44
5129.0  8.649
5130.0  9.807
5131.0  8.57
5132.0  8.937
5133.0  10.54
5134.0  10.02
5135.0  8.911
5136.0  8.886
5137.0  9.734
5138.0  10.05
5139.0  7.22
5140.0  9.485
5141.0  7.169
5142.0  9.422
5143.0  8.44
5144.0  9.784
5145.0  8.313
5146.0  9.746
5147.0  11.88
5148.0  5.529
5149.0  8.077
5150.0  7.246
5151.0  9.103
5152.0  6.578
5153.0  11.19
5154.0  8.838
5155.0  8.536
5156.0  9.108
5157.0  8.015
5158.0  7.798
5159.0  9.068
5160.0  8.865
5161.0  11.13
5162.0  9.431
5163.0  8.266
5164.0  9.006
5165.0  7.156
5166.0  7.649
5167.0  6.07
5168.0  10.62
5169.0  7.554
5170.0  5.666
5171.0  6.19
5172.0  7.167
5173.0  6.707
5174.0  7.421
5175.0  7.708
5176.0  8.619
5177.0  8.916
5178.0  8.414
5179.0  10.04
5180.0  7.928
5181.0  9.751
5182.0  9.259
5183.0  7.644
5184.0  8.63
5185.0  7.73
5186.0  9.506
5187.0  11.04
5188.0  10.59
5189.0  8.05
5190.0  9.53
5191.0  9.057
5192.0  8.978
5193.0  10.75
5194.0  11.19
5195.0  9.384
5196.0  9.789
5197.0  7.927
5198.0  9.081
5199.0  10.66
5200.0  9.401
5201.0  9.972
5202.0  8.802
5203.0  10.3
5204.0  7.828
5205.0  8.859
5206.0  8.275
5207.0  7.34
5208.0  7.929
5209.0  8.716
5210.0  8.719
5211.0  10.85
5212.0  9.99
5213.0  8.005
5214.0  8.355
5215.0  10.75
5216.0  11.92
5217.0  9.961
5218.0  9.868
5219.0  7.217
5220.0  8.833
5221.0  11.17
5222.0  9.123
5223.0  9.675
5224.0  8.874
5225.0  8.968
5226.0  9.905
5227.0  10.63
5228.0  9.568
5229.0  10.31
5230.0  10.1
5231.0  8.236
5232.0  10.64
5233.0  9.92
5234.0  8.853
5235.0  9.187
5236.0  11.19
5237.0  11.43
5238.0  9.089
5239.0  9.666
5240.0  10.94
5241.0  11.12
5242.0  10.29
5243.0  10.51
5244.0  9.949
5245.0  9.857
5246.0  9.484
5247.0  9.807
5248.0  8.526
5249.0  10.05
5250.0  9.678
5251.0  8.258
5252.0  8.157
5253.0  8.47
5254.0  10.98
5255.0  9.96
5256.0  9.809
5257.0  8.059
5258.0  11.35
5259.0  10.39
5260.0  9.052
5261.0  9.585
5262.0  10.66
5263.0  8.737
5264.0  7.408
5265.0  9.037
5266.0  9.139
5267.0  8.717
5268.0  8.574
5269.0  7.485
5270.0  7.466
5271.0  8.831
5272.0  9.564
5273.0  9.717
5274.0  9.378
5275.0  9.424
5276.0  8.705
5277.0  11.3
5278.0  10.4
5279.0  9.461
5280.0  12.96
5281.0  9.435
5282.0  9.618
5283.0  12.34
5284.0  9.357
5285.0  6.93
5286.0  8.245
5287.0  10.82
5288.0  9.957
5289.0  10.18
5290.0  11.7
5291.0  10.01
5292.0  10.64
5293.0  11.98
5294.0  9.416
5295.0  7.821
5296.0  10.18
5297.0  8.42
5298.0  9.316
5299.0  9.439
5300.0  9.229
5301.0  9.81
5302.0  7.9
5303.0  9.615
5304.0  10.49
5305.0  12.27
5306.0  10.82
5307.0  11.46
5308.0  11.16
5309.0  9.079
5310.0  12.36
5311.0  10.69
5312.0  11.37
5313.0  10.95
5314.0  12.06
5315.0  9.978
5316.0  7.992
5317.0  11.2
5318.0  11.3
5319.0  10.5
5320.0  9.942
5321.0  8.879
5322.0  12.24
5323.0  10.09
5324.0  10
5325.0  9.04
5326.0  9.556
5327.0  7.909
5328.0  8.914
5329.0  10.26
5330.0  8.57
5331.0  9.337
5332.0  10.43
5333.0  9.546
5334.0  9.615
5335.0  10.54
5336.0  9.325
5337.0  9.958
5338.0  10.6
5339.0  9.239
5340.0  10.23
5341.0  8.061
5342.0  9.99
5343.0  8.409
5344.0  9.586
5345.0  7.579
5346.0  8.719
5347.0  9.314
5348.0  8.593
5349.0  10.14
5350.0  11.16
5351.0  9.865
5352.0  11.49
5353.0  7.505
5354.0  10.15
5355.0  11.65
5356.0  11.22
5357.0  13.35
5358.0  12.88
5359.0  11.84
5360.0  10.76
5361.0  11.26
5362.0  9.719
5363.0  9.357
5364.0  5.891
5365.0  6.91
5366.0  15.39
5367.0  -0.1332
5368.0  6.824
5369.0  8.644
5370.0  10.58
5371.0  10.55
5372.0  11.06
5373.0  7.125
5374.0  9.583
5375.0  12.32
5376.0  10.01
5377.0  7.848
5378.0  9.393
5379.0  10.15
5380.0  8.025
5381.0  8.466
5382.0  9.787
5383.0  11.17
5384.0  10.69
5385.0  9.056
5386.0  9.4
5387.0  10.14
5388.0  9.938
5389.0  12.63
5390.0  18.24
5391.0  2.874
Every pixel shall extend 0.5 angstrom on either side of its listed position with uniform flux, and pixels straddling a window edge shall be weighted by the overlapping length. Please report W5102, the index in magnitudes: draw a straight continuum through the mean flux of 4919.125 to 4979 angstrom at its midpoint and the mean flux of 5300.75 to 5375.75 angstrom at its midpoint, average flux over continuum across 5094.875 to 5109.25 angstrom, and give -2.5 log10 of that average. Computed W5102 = 0.05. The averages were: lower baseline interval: 9.54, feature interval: 9.26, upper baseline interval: 9.9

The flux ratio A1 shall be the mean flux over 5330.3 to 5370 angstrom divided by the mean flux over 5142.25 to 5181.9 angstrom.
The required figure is 1.14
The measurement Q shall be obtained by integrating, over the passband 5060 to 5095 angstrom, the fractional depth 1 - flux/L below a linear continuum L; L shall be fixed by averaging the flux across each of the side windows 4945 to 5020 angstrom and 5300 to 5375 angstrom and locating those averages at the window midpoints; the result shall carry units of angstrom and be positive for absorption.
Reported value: -1.4 angstrom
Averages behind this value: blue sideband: 9.28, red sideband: 9.88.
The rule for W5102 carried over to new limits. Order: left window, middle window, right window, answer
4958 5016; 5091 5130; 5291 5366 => 0.022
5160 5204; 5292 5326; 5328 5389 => -0.087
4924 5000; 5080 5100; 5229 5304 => -0.038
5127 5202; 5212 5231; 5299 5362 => -0.037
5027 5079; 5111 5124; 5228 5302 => 0.045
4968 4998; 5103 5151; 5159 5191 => -0.045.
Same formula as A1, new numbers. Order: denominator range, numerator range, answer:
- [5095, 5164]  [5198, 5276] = 1.05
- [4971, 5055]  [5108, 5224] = 0.99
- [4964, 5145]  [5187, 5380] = 1.04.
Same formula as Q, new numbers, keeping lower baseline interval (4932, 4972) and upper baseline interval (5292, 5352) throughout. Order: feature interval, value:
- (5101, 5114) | 1.1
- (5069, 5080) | 0.1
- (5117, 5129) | 0.2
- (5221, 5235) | 0.3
